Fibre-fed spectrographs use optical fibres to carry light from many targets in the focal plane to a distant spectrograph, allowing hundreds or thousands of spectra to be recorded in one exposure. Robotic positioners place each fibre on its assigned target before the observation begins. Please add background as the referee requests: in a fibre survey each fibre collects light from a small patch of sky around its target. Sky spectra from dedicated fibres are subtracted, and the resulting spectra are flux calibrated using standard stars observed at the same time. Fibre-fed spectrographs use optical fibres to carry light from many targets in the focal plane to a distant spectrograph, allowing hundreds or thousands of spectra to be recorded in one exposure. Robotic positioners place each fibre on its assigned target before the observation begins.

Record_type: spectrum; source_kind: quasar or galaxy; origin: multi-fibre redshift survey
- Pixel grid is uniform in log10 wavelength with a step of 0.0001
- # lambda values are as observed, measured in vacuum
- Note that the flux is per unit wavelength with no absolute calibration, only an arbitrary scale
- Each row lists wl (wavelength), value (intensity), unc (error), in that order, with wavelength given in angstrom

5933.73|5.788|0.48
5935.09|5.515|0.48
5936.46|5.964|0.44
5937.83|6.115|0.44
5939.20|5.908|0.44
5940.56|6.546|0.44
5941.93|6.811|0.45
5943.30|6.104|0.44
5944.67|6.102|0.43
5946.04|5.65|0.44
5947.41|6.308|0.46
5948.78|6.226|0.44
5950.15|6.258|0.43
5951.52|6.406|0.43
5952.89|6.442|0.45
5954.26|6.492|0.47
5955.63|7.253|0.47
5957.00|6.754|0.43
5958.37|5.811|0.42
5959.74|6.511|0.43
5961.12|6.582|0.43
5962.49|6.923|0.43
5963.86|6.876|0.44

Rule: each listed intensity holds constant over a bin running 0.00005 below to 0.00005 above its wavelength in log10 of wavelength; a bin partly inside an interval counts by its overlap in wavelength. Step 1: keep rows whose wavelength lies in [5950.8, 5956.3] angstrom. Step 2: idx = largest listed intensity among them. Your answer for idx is 7.253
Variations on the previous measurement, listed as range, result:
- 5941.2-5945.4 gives 6.811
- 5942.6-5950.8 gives 6.308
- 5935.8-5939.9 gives 6.115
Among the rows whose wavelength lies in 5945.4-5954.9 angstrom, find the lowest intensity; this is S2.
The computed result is 5.65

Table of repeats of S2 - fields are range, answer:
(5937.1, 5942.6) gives 5.908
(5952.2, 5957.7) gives 6.442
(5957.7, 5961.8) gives 5.811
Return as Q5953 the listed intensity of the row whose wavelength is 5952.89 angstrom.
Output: 6.442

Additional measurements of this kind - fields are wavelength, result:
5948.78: 6.226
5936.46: 5.964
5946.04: 5.65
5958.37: 5.811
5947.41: 6.308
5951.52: 6.406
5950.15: 6.258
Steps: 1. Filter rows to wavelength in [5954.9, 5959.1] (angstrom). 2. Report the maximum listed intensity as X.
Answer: 7.253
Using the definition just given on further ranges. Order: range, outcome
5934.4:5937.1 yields 5.964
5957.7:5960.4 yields 6.511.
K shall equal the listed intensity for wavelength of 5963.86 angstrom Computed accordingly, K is 6.876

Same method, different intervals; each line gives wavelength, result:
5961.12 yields 6.582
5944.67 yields 6.102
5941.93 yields 6.811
